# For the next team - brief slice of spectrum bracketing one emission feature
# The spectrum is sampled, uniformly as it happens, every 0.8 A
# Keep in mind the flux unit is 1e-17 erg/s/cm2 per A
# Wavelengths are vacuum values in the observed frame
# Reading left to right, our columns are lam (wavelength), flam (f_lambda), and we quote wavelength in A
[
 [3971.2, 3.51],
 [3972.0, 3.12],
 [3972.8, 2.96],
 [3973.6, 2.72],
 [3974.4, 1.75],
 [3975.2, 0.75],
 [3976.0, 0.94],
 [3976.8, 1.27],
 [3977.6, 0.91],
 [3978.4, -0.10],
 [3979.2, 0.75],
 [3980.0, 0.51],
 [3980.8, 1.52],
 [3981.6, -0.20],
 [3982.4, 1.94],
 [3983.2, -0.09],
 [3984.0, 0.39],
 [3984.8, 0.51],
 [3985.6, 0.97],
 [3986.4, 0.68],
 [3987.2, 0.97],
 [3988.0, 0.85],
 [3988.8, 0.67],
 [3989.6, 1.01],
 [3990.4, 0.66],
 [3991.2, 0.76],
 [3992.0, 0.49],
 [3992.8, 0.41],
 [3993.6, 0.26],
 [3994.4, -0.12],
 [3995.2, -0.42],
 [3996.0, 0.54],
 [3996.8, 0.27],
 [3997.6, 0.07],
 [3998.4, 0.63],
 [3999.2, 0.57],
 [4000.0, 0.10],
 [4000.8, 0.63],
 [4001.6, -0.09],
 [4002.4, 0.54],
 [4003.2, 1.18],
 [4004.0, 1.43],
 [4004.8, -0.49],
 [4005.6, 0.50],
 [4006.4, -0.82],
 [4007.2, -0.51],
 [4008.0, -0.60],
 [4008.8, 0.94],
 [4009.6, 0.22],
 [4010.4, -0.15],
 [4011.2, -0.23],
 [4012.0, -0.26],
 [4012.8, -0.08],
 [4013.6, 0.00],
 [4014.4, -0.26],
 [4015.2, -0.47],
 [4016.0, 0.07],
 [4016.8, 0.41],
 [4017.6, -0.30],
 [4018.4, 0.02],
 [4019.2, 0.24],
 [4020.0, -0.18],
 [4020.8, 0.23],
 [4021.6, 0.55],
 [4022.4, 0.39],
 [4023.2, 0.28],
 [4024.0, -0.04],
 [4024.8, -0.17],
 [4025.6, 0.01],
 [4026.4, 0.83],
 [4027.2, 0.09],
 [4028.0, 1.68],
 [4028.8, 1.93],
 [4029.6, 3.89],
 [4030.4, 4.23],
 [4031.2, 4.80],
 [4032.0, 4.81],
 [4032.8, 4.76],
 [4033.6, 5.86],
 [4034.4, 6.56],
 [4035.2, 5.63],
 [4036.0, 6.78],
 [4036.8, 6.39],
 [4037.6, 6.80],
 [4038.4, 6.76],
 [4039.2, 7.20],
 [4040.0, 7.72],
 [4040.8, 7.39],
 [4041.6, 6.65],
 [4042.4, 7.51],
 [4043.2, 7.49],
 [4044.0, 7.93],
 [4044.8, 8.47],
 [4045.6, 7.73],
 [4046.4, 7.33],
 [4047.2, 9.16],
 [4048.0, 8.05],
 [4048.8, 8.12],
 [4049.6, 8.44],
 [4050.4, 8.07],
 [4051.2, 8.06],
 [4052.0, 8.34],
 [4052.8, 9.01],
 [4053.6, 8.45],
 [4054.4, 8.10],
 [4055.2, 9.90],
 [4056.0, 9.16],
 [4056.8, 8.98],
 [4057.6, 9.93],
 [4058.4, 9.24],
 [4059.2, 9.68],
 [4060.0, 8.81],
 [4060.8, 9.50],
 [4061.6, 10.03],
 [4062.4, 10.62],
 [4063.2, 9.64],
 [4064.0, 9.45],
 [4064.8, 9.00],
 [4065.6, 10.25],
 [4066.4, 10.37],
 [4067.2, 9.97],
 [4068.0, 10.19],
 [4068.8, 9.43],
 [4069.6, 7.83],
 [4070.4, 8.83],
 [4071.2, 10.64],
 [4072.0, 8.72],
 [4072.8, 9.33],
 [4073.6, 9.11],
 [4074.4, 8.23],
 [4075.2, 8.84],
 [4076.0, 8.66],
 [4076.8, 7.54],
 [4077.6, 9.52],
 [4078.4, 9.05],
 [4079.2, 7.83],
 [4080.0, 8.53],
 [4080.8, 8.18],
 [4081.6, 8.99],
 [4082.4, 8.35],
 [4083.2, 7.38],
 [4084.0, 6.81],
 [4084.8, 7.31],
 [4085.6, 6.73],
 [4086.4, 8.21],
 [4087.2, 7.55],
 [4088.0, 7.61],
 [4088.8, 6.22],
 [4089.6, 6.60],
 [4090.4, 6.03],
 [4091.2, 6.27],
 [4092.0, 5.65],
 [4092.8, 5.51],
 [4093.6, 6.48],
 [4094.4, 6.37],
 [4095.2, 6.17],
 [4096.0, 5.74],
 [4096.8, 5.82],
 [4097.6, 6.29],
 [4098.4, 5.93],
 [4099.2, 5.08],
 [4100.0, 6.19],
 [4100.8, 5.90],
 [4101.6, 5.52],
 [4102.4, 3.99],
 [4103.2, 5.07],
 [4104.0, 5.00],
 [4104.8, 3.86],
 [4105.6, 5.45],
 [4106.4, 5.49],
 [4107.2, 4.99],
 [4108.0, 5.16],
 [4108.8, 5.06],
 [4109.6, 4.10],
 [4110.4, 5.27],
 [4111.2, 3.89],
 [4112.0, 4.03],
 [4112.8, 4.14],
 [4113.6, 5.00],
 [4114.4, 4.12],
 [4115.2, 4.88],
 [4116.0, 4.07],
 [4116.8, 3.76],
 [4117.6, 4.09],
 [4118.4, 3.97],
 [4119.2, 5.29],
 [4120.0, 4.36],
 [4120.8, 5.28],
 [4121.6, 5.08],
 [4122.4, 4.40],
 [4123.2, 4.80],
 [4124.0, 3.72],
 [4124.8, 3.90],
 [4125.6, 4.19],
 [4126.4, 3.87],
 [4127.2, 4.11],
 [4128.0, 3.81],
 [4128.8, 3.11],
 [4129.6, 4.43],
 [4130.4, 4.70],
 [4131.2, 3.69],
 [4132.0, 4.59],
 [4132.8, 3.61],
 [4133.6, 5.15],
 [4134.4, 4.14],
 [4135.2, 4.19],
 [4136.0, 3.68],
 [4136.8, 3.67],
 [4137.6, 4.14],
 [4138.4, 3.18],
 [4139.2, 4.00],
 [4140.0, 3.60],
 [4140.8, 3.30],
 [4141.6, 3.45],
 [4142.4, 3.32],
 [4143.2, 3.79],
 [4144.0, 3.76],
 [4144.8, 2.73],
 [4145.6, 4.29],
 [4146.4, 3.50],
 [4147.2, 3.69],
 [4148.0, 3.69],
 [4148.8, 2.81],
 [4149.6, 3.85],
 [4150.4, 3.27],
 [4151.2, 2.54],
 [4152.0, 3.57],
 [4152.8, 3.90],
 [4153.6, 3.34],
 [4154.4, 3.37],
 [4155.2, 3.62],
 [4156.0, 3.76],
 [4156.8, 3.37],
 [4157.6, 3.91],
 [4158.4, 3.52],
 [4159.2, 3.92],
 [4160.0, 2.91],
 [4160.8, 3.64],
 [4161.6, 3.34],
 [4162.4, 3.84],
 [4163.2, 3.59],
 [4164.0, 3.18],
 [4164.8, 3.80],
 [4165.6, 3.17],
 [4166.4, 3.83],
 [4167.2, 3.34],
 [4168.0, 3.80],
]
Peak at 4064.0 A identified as C IV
